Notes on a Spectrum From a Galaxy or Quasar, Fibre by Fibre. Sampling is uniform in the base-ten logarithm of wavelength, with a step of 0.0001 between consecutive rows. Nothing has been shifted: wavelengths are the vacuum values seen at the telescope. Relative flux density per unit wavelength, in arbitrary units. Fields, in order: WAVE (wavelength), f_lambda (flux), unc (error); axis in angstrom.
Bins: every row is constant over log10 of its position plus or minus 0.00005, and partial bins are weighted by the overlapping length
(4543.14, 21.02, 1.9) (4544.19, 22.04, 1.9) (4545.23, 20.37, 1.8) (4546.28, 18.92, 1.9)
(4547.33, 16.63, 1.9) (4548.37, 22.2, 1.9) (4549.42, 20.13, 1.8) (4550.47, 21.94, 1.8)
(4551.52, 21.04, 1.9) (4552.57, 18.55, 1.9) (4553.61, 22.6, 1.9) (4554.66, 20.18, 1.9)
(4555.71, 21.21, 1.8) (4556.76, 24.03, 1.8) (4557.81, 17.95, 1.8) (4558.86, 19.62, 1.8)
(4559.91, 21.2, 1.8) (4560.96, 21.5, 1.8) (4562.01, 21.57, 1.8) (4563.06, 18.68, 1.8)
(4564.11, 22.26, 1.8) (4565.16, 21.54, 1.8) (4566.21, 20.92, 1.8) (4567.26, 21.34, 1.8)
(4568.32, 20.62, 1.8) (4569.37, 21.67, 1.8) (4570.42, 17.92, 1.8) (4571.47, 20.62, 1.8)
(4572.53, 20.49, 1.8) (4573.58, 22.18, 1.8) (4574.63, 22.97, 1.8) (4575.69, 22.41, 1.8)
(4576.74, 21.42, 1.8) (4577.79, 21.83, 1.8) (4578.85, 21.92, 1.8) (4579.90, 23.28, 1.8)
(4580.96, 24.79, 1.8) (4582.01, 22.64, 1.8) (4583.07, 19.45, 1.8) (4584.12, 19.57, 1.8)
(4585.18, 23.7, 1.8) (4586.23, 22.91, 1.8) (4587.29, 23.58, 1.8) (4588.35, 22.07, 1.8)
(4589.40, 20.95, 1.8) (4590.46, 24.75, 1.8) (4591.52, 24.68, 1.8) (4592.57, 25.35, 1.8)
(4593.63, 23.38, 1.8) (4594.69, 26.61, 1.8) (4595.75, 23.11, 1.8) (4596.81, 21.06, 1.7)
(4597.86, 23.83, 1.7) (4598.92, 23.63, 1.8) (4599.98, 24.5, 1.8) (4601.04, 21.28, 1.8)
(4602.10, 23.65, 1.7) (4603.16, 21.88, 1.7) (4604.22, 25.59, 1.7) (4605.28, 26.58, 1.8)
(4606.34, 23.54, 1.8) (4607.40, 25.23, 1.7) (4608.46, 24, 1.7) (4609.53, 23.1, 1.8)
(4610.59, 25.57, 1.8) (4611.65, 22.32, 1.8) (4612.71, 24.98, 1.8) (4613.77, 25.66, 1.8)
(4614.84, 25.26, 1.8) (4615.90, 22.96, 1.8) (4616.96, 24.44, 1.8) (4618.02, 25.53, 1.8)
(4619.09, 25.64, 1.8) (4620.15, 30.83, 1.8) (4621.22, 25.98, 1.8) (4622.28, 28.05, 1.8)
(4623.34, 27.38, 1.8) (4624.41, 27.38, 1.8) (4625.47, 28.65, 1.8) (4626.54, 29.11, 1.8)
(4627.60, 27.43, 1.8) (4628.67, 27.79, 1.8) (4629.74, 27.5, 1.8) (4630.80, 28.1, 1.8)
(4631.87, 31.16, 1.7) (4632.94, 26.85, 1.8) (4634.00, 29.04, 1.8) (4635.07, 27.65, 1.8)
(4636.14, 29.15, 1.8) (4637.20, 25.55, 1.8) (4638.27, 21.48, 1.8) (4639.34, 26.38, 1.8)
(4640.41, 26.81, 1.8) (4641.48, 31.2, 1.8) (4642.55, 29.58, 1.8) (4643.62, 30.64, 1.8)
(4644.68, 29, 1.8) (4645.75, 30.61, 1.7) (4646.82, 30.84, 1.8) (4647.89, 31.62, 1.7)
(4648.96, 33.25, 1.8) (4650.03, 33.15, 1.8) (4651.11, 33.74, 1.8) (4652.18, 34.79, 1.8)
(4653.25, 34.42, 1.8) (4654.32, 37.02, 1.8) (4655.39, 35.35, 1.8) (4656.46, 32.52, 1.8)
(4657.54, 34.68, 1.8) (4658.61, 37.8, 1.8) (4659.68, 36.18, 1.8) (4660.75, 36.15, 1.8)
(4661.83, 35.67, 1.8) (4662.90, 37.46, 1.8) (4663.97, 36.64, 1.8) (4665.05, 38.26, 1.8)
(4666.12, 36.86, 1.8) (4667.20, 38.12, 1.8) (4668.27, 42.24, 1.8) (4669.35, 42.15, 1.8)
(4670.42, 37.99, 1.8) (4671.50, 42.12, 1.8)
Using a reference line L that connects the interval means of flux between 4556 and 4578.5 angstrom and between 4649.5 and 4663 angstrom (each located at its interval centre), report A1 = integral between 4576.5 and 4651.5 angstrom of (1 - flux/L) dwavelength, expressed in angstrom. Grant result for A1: 6.9 angstrom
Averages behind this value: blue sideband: 21.1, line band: 25.8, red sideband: 35.2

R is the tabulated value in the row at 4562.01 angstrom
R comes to 21.57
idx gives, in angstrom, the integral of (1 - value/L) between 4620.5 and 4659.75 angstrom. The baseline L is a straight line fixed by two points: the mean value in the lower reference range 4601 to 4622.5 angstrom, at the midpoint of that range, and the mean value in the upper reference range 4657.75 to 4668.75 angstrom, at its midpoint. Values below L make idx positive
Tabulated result 2.1 angstrom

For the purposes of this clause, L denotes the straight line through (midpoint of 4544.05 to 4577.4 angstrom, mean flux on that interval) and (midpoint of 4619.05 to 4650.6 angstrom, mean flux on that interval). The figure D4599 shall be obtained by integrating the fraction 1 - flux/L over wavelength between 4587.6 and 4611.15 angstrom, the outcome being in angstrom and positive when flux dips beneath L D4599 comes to 1.0 angstrom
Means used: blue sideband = 20.8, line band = 23.8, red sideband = 28.6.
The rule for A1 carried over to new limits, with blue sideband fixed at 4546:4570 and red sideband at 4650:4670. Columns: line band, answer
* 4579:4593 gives 1.2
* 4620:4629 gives 0.9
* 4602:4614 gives 1.7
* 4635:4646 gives 1.8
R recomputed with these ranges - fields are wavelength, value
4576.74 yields 21.42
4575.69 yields 22.41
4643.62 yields 30.64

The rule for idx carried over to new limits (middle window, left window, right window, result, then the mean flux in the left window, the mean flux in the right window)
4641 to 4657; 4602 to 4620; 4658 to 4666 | 0.6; 24.6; 36.9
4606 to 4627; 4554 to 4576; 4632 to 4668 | 1.6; 21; 32.4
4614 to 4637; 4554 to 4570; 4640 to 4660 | 1.7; 20.9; 32.8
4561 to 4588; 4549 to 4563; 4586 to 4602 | 0.6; 20.8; 23.5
